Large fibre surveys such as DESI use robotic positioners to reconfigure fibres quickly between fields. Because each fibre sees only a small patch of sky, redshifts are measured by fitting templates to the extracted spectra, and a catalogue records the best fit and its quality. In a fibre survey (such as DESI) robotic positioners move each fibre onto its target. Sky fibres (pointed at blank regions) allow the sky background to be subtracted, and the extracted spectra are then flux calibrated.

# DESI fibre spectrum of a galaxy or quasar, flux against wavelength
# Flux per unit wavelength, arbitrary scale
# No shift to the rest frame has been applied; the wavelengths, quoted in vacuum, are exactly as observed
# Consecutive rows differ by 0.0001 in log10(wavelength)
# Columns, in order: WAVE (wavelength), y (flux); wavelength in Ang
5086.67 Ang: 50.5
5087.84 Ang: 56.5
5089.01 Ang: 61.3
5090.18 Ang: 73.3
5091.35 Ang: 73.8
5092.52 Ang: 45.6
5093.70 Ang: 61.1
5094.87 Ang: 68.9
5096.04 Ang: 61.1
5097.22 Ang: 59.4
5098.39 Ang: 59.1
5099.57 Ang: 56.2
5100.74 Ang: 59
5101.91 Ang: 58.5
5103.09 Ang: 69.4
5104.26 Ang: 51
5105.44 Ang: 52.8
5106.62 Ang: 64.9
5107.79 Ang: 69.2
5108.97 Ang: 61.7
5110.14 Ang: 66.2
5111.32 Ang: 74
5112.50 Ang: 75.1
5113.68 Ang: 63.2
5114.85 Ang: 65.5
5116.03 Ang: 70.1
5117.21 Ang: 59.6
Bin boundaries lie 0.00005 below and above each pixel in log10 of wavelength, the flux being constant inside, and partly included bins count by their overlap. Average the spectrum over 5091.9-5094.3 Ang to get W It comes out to 53.7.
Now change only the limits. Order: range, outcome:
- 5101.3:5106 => 58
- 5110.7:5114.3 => 70.6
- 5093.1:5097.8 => 62.5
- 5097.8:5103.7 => 60.5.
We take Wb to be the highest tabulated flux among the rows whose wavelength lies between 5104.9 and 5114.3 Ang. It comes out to 75.1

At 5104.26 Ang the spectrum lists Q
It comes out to 51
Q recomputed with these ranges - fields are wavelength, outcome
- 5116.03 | 70.1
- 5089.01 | 61.3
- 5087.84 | 56.5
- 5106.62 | 64.9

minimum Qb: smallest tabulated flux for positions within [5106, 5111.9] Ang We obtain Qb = 61.7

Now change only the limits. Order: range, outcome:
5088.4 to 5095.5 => 45.6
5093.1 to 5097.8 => 59.4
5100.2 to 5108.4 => 51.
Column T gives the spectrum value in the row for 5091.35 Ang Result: 73.8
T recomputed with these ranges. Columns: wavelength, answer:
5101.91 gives 58.5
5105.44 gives 52.8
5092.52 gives 45.6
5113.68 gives 63.2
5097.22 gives 59.4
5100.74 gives 59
